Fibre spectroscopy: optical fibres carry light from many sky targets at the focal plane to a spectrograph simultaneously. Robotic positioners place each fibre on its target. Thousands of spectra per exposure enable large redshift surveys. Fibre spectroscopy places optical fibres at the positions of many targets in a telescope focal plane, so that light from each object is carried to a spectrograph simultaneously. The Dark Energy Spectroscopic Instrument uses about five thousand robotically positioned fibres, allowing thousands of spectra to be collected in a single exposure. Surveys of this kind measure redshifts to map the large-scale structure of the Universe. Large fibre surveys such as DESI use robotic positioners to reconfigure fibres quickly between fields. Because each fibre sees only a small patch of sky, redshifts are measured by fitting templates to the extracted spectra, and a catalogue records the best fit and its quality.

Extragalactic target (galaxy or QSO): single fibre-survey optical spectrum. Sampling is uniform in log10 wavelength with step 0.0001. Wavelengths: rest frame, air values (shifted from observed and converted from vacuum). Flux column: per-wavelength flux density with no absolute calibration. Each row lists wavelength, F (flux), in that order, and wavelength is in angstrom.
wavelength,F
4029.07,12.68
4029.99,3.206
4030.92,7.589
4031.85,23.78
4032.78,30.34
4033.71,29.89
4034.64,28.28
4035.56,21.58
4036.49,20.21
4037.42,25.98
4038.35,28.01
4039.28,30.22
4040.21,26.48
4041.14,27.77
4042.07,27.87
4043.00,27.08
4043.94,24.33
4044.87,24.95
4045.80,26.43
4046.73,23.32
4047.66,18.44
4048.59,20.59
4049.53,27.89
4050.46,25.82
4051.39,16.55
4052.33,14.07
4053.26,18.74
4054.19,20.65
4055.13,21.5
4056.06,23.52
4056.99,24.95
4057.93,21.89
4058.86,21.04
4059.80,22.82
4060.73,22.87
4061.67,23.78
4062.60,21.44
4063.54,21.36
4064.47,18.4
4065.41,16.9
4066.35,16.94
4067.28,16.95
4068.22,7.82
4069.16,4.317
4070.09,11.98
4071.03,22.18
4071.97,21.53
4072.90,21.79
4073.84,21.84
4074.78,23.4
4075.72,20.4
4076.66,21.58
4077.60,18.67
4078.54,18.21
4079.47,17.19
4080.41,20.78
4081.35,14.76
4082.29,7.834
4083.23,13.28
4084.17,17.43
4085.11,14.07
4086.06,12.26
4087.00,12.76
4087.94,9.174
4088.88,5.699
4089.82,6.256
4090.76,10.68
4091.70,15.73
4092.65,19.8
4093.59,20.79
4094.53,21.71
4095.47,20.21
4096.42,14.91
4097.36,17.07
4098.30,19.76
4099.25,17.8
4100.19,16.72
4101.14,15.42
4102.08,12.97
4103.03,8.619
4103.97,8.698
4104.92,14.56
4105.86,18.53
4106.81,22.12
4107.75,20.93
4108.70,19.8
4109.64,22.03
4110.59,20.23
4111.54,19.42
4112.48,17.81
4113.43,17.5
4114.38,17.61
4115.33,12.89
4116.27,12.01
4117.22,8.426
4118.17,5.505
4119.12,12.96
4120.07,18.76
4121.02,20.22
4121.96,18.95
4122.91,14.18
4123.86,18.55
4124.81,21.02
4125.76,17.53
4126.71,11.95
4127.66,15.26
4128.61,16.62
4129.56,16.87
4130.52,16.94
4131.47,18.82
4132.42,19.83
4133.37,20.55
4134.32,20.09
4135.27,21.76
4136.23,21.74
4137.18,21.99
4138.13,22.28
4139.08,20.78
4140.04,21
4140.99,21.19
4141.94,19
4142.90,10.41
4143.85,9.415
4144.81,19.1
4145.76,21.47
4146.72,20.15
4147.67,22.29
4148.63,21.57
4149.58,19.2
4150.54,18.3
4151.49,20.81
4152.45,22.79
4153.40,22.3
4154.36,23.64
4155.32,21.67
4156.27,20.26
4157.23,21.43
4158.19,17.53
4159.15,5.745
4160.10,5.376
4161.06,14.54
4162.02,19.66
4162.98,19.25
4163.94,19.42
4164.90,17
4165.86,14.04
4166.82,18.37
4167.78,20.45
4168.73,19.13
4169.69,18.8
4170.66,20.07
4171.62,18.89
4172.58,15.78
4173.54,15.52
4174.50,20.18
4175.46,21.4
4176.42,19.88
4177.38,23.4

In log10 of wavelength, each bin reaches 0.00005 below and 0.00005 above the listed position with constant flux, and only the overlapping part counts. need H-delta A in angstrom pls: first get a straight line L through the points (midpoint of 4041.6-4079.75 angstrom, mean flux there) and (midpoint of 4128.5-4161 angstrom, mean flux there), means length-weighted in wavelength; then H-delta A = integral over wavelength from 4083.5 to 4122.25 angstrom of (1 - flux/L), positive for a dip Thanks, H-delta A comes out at 8.15 angstrom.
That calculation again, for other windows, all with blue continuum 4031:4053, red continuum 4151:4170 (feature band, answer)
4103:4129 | 5.3 angstrom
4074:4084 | 2.1 angstrom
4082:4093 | 5.0 angstrom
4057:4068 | 1.4 angstrom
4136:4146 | 0.2 angstrom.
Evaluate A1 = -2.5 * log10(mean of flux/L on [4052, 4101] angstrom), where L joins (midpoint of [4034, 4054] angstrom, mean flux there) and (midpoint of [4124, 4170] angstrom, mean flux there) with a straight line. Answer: 0.27 mag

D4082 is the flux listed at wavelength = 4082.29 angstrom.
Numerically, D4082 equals 7.834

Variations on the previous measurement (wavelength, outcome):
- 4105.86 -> 18.53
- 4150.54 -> 18.3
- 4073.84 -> 21.84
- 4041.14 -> 27.77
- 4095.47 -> 20.21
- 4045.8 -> 26.43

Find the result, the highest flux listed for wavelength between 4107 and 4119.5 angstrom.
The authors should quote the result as 22.03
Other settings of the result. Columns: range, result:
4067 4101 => 23.4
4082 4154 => 22.79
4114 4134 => 21.02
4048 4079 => 27.89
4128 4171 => 23.64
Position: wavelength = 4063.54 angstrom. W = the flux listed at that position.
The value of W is 21.36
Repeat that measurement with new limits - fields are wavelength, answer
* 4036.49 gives 20.21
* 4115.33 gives 12.89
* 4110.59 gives 20.23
